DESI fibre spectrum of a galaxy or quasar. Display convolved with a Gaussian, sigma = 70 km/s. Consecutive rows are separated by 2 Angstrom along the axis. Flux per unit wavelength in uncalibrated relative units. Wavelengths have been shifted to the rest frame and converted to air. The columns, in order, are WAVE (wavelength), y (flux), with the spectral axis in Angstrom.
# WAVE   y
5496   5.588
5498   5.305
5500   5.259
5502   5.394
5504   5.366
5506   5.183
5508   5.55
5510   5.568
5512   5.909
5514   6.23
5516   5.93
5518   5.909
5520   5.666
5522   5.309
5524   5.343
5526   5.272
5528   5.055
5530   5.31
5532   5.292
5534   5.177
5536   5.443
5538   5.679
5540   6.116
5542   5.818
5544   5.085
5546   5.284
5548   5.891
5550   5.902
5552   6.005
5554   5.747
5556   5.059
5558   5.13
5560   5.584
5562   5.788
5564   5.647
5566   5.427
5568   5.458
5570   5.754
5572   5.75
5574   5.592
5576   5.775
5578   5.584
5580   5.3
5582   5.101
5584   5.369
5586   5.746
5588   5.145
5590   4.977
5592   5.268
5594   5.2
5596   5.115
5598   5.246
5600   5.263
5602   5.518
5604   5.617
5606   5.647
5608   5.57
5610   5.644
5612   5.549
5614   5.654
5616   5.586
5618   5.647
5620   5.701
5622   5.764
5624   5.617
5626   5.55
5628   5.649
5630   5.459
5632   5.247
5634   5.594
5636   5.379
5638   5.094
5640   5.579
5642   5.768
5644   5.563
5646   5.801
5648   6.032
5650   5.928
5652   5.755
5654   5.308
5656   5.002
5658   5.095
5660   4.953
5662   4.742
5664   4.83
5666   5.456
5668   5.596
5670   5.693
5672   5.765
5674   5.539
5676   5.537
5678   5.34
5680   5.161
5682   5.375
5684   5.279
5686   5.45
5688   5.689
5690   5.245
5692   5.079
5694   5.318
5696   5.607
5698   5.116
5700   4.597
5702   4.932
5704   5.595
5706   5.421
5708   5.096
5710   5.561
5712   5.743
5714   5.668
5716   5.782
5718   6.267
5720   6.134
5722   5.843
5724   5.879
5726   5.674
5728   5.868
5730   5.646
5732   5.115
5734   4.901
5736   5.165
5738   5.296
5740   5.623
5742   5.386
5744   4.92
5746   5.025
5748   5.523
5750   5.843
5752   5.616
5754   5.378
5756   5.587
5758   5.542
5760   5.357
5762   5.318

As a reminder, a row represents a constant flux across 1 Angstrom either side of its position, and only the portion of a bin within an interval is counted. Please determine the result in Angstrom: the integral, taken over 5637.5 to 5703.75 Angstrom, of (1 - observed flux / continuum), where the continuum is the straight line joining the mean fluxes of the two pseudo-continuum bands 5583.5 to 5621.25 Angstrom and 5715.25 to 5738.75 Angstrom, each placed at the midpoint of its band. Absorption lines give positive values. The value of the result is 2.1 Angstrom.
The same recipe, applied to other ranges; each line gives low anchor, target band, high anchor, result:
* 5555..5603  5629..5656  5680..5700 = -1.0 Angstrom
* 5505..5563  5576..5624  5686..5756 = 0.6 Angstrom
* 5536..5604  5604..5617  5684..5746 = -0.3 Angstrom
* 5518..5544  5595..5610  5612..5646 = 0.3 Angstrom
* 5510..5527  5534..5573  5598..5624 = 0.4 Angstrom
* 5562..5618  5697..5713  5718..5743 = 0.9 Angstrom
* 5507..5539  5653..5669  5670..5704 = 0.7 Angstrom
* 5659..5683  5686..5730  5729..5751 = -1.7 Angstrom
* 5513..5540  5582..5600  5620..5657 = 1.0 Angstrom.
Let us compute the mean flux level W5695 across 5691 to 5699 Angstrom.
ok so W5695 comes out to 5.28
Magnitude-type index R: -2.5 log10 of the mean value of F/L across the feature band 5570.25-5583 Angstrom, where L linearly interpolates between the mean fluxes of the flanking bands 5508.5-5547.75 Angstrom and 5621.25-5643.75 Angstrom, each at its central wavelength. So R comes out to 0.00 mag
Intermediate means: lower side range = 5.55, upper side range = 5.52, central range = 5.53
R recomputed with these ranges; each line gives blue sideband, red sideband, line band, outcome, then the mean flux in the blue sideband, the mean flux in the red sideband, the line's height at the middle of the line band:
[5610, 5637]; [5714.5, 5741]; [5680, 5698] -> 0.051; 5.57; 5.63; 5.61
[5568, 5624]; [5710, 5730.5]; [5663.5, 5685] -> 0.055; 5.49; 5.84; 5.71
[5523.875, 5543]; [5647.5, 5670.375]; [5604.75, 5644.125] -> -0.038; 5.46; 5.34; 5.37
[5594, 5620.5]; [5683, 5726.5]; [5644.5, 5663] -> 0.019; 5.5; 5.5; 5.5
